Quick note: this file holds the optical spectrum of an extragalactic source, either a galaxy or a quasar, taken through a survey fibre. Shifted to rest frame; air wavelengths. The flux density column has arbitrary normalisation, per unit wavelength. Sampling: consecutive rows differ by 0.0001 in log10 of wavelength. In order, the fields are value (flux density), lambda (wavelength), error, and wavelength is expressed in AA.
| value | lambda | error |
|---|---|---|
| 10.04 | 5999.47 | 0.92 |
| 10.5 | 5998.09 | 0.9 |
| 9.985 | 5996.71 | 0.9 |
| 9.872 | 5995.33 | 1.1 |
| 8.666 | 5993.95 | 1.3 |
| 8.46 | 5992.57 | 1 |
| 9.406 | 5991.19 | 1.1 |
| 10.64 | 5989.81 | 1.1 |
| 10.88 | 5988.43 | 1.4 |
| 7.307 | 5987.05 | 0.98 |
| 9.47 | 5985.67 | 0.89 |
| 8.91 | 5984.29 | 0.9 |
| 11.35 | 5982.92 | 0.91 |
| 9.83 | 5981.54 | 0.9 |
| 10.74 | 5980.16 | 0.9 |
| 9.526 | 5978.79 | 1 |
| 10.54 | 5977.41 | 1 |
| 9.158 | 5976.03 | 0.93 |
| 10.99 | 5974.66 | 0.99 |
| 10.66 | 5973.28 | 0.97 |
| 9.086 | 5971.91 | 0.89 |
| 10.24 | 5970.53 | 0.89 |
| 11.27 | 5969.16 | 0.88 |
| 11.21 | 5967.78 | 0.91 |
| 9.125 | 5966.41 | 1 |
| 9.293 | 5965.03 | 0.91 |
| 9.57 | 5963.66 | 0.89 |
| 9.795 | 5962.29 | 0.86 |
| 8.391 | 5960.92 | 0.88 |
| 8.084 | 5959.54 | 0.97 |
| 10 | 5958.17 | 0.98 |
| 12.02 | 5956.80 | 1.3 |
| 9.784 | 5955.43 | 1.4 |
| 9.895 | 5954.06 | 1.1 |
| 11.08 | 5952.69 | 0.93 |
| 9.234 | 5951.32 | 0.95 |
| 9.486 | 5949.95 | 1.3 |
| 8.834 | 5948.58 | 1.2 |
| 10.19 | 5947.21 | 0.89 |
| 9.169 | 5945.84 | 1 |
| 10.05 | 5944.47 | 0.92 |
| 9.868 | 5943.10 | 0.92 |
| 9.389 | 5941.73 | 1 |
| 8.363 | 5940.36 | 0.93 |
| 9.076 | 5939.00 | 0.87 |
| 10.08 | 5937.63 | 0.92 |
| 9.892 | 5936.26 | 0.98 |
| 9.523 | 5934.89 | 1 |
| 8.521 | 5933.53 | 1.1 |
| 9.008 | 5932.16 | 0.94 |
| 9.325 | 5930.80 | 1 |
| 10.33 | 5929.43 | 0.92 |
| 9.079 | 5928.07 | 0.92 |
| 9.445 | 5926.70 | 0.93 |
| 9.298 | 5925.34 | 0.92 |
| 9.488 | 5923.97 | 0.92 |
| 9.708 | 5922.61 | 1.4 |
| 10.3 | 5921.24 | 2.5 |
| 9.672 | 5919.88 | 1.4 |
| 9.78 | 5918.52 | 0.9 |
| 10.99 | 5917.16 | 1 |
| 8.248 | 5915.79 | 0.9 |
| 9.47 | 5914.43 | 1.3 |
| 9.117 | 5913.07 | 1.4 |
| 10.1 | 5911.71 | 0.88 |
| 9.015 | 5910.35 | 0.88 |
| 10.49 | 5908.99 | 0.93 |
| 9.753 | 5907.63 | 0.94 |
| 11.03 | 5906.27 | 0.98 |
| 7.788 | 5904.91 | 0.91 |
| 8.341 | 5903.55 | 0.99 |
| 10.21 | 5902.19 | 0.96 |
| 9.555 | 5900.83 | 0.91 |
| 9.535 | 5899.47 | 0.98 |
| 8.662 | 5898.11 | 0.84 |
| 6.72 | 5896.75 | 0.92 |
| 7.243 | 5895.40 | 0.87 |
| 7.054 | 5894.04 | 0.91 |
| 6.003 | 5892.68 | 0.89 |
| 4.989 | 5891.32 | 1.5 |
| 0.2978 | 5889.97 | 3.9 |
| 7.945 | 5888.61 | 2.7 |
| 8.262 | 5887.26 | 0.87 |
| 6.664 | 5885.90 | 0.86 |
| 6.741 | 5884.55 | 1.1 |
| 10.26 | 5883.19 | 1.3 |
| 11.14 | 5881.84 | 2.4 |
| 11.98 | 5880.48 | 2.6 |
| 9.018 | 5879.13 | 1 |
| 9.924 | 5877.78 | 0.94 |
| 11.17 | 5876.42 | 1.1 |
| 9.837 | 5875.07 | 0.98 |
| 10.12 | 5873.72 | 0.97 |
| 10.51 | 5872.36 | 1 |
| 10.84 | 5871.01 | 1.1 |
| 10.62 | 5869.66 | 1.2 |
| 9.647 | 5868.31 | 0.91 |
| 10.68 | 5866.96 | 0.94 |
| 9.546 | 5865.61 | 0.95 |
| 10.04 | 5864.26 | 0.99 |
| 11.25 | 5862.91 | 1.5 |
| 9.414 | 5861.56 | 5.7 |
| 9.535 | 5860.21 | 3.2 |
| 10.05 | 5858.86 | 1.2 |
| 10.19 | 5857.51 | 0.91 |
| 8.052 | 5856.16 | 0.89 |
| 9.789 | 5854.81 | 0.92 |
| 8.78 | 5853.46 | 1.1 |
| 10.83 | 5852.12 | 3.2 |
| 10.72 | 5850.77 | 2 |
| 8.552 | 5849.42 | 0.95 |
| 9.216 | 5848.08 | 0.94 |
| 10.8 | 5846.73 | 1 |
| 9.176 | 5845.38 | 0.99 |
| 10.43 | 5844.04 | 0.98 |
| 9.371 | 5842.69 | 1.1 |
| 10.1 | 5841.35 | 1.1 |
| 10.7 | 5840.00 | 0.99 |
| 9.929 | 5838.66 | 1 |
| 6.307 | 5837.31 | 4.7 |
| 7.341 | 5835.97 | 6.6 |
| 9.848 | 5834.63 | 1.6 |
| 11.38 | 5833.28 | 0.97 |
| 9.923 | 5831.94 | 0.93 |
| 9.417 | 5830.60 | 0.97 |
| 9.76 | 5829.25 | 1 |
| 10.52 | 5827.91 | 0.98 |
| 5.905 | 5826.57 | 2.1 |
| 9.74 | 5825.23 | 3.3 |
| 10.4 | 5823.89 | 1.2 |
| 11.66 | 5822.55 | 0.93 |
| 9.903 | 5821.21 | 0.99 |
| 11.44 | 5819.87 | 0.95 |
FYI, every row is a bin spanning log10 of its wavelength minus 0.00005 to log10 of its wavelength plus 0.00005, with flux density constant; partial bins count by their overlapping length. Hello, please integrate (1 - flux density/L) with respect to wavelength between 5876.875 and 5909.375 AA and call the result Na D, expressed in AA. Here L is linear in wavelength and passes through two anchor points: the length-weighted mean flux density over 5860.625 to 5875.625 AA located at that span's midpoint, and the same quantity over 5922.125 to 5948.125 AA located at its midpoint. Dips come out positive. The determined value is 5.3 AA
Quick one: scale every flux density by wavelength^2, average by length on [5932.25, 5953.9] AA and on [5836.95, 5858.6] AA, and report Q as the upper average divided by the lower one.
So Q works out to 1.02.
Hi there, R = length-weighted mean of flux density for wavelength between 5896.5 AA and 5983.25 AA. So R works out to 9.66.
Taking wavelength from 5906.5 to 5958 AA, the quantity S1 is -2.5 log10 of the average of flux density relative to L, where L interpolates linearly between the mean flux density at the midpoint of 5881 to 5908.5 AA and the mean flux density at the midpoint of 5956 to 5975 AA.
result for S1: -0.08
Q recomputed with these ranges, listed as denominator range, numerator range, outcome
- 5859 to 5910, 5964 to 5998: 1.13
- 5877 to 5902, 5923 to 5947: 1.20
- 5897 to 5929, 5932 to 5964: 1.02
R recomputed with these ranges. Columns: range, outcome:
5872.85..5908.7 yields 8.5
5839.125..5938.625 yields 9.31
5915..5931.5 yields 9.64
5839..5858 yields 9.76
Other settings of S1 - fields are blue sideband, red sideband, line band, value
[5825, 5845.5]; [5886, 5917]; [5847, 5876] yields -0.121 mag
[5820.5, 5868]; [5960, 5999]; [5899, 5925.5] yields 0.017 mag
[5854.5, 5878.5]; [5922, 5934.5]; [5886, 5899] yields 0.456 mag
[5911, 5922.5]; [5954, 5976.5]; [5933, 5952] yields 0.047 mag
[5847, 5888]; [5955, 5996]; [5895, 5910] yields 0.084 mag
